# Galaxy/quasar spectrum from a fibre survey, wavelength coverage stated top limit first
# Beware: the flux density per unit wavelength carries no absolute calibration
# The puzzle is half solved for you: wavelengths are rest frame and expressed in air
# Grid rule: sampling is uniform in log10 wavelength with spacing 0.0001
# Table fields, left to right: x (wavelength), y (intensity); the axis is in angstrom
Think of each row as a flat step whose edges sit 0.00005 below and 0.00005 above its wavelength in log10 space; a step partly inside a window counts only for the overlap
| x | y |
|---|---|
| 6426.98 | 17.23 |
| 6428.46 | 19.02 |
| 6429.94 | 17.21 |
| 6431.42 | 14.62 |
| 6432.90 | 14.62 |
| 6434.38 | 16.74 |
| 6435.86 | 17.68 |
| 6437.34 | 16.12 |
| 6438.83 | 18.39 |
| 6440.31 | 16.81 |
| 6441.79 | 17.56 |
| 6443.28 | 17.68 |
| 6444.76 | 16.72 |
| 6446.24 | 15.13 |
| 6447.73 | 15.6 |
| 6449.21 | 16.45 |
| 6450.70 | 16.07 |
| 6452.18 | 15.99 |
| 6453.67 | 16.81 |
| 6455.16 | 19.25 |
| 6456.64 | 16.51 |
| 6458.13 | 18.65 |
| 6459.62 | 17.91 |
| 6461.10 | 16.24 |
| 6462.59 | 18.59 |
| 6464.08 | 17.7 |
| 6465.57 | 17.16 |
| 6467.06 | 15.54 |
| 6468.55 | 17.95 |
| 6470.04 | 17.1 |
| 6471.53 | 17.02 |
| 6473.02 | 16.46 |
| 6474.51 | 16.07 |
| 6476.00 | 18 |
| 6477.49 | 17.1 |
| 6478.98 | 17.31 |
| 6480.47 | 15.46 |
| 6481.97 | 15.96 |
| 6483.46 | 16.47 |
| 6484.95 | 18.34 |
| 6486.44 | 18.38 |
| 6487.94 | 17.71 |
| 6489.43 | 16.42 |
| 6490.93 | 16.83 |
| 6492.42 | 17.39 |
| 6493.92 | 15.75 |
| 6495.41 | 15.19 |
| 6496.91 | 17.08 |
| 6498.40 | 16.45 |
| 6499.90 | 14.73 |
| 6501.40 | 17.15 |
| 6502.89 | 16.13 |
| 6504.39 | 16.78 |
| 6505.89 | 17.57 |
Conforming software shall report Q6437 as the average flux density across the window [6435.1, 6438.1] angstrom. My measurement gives 16.9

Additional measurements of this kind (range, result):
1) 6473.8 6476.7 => 17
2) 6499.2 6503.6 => 16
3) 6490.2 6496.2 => 16.3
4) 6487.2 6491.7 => 17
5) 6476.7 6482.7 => 16.5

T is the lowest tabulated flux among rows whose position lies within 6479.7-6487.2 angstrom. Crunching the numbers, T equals 15.46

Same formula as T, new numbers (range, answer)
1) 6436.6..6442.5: 16.12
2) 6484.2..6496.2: 15.19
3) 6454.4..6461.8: 16.24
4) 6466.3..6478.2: 15.54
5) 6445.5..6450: 15.13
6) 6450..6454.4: 15.99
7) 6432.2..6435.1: 14.62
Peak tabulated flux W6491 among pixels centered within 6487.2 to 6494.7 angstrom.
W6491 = 17.71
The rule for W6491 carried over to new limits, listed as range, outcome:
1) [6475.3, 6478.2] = 18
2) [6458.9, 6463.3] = 18.59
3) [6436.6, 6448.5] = 18.39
